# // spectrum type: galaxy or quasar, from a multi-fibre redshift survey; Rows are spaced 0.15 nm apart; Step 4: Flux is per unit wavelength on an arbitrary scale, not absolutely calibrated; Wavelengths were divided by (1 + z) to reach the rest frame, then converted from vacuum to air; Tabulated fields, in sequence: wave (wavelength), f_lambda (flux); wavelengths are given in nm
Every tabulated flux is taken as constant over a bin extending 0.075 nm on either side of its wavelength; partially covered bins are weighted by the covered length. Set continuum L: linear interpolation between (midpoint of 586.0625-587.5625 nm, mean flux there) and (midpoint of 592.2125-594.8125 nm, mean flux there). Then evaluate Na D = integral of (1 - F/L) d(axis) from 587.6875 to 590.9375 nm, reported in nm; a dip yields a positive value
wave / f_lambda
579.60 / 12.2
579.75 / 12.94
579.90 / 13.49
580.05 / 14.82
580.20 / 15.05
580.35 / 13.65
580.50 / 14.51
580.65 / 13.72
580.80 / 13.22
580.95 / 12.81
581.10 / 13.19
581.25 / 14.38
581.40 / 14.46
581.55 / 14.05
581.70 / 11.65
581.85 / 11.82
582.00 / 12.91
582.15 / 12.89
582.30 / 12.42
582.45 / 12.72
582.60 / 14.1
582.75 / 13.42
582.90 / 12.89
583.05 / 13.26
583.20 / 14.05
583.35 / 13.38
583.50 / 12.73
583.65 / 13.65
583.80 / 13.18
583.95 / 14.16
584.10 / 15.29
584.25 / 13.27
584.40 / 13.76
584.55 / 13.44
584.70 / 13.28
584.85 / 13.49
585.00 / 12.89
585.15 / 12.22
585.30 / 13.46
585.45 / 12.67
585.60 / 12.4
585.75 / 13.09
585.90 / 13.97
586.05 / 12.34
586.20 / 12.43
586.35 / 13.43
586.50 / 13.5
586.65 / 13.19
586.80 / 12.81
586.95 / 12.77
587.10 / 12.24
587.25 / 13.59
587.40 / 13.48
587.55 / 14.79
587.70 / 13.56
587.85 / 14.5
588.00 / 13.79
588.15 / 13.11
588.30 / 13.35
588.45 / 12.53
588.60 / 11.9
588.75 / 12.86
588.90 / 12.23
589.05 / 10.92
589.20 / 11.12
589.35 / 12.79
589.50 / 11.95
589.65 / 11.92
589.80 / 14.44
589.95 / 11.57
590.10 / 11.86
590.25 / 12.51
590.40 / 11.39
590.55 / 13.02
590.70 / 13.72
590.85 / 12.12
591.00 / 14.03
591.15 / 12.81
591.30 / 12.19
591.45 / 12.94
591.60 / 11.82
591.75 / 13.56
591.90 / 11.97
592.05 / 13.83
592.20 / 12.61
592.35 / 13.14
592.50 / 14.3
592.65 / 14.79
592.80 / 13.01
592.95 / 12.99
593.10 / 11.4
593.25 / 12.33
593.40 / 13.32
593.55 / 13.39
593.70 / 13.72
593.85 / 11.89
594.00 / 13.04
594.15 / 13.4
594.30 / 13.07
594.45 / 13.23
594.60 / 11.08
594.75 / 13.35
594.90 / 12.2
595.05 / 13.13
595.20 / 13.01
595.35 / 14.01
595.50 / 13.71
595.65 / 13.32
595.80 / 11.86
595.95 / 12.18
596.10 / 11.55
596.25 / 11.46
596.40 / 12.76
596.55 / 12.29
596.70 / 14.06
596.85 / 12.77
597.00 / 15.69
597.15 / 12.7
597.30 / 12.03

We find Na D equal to 0.123 nm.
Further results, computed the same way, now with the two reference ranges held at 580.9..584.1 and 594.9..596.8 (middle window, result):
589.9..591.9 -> 0.059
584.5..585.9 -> 0.016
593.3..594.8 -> -0.012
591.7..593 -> -0.047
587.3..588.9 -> -0.033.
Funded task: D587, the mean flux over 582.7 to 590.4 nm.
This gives 13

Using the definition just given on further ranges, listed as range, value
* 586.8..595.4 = 12.9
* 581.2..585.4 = 13.3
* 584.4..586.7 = 13.1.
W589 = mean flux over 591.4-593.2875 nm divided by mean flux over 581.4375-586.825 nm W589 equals 1.0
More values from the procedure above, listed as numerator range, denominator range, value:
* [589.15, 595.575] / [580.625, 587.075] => 0.97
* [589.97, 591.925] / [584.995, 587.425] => 0.97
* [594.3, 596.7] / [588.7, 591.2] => 1.02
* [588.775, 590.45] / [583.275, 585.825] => 0.91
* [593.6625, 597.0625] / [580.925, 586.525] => 0.97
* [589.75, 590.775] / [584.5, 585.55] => 0.97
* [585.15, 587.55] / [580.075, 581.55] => 0.94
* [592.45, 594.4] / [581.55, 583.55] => 1.01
